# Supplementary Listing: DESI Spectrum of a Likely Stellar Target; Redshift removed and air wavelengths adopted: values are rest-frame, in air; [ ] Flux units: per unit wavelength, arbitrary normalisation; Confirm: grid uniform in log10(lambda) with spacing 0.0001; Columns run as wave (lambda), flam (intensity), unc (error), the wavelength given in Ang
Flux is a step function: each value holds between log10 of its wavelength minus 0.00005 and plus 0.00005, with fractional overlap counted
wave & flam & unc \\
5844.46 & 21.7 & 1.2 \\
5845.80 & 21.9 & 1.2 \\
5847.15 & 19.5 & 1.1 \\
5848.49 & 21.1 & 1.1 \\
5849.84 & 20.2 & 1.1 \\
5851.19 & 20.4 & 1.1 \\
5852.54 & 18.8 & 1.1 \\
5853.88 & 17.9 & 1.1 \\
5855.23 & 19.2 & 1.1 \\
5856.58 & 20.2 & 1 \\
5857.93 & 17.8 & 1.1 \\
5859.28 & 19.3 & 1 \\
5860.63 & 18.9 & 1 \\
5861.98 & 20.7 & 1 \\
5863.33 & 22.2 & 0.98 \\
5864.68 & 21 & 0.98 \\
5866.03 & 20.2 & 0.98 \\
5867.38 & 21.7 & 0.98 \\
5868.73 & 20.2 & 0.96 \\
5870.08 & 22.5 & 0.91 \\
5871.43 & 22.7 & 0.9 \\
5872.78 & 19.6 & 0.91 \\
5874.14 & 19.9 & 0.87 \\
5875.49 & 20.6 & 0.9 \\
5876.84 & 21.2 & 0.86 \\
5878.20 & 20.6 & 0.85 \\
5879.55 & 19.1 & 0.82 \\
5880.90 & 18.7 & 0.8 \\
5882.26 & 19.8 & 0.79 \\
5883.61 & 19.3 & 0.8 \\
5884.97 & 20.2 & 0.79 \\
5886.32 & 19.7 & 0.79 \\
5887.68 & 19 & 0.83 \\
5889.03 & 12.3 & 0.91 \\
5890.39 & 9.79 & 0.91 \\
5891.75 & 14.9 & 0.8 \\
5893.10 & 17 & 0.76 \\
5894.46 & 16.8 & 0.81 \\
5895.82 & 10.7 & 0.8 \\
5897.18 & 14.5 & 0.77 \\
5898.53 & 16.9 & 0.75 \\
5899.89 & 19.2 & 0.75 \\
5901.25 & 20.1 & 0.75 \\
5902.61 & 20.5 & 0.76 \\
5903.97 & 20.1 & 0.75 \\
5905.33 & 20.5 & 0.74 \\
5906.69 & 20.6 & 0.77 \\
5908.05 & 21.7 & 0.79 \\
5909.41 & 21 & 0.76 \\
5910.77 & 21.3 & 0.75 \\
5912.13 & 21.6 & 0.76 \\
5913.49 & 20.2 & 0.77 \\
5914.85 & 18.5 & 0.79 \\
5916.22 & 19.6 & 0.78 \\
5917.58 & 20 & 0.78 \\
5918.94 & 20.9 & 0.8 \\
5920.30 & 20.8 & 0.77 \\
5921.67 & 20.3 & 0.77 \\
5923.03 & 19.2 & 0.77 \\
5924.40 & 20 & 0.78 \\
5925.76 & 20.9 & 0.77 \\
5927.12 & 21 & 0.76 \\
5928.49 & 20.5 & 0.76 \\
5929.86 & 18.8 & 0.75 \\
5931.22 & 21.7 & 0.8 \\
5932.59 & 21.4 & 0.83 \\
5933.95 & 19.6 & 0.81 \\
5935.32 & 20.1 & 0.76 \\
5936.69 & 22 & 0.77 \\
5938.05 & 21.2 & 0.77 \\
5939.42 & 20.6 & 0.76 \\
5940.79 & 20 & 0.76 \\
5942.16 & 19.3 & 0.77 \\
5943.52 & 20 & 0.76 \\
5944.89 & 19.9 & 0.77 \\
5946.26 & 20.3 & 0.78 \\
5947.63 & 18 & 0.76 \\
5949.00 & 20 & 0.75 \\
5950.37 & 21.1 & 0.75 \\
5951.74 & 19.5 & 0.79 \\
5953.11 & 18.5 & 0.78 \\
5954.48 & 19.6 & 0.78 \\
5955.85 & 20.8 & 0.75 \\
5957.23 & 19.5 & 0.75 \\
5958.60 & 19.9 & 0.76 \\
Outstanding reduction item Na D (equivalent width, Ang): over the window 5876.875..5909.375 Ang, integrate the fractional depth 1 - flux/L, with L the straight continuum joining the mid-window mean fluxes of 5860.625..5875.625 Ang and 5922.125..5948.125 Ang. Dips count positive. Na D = 4.2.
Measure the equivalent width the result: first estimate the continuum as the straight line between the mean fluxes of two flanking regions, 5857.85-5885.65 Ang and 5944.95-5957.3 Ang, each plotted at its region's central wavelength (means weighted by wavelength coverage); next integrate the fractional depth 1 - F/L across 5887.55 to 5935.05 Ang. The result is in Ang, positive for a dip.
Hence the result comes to 2.6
